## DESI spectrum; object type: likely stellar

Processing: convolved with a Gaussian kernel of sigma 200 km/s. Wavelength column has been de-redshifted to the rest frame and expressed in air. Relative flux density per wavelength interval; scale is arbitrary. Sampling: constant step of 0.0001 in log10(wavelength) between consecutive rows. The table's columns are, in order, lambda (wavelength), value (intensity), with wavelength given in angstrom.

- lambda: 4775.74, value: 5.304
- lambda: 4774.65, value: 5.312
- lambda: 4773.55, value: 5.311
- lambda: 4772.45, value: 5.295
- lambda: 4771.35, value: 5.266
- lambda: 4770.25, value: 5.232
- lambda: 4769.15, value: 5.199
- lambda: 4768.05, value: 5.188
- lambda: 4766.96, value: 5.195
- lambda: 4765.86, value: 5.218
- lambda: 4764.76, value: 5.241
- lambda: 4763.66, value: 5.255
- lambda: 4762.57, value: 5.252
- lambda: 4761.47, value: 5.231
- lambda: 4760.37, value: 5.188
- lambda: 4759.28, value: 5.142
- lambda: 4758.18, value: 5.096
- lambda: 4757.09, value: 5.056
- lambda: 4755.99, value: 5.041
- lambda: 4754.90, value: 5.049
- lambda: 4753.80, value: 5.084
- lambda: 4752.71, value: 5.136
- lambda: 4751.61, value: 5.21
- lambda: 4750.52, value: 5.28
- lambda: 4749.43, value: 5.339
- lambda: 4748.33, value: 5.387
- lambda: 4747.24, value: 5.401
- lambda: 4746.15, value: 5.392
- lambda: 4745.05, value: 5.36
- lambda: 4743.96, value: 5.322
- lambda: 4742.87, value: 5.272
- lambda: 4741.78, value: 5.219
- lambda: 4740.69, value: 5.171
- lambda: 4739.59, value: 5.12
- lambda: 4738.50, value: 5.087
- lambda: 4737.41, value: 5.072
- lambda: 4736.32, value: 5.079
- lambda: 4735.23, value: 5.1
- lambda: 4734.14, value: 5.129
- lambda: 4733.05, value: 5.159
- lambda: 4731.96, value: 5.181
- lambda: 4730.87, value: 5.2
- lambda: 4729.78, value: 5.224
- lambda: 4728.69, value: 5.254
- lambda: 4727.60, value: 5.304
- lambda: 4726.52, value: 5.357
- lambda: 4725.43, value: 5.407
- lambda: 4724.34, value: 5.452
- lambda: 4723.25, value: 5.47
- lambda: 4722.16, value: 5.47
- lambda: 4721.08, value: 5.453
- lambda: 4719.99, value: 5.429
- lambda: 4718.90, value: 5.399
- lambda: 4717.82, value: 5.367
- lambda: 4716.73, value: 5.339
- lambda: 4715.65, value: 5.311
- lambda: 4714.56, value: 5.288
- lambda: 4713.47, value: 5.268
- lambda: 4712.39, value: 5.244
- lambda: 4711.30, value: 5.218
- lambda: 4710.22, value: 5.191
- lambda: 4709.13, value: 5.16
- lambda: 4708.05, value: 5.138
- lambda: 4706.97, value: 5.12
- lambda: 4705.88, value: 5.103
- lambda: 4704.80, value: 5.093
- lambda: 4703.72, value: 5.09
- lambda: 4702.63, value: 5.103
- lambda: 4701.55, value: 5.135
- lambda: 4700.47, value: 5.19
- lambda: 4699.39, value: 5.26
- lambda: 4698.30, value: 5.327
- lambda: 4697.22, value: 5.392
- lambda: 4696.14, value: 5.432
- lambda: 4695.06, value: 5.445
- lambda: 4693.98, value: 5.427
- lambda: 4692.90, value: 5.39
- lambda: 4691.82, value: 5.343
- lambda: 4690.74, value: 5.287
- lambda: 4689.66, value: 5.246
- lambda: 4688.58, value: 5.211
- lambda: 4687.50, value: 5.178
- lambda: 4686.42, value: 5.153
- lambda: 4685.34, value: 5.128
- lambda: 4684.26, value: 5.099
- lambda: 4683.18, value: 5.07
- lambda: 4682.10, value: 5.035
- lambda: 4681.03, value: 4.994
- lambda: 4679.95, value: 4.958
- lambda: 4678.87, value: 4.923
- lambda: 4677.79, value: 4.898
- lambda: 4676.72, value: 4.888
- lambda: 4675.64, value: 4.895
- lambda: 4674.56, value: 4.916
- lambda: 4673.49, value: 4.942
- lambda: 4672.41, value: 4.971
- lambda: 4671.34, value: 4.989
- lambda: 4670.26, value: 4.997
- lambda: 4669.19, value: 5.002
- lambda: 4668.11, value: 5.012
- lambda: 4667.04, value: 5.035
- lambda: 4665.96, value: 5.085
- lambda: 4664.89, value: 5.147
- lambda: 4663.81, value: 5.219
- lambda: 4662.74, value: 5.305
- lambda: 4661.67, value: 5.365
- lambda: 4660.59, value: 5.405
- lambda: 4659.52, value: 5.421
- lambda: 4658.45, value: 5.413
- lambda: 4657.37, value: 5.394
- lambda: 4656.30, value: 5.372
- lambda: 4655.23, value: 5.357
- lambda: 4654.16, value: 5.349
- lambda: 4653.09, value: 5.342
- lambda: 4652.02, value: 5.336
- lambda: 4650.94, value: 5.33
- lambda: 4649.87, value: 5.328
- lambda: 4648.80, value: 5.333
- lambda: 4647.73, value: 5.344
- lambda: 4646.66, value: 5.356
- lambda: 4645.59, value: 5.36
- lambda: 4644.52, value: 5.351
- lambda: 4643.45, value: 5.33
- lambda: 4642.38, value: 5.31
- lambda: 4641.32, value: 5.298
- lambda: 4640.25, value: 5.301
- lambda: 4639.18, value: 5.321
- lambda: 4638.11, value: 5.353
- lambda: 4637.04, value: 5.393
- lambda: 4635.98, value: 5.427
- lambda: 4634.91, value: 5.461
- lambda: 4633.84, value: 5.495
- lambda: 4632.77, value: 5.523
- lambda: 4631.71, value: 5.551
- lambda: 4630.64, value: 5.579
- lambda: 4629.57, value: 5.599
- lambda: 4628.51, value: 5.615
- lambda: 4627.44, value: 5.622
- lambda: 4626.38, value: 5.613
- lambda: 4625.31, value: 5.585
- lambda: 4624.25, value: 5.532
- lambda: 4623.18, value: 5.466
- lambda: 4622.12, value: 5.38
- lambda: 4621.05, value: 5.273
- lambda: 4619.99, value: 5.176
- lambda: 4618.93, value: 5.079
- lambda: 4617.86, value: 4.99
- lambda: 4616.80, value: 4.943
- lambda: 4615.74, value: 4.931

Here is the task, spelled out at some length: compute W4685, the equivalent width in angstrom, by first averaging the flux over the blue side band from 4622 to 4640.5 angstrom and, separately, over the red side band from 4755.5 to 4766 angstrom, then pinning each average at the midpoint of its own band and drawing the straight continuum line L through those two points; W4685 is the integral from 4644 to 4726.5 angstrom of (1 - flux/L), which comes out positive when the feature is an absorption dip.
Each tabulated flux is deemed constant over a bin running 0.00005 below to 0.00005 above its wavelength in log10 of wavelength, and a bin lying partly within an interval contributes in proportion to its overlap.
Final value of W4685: 2.0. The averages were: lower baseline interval 5.49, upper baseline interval 5.17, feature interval 5.23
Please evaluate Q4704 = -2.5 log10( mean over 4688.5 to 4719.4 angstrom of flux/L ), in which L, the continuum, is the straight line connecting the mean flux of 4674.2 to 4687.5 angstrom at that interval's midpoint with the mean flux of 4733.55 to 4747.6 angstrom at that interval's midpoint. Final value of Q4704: -0.04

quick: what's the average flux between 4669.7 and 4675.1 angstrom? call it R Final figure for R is 4.97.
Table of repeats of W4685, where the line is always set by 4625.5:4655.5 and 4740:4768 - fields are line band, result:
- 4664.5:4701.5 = 1.50 angstrom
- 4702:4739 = 0.24 angstrom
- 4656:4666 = 0.11 angstrom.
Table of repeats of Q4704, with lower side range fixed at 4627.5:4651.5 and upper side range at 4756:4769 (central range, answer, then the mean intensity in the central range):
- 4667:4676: 0.08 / 4.97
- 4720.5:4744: 0.00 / 5.25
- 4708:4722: -0.01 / 5.3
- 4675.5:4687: 0.07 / 5.01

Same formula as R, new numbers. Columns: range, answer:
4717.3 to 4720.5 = 5.4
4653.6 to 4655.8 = 5.37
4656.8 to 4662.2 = 5.39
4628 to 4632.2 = 5.58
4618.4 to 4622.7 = 5.24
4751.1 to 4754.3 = 5.14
